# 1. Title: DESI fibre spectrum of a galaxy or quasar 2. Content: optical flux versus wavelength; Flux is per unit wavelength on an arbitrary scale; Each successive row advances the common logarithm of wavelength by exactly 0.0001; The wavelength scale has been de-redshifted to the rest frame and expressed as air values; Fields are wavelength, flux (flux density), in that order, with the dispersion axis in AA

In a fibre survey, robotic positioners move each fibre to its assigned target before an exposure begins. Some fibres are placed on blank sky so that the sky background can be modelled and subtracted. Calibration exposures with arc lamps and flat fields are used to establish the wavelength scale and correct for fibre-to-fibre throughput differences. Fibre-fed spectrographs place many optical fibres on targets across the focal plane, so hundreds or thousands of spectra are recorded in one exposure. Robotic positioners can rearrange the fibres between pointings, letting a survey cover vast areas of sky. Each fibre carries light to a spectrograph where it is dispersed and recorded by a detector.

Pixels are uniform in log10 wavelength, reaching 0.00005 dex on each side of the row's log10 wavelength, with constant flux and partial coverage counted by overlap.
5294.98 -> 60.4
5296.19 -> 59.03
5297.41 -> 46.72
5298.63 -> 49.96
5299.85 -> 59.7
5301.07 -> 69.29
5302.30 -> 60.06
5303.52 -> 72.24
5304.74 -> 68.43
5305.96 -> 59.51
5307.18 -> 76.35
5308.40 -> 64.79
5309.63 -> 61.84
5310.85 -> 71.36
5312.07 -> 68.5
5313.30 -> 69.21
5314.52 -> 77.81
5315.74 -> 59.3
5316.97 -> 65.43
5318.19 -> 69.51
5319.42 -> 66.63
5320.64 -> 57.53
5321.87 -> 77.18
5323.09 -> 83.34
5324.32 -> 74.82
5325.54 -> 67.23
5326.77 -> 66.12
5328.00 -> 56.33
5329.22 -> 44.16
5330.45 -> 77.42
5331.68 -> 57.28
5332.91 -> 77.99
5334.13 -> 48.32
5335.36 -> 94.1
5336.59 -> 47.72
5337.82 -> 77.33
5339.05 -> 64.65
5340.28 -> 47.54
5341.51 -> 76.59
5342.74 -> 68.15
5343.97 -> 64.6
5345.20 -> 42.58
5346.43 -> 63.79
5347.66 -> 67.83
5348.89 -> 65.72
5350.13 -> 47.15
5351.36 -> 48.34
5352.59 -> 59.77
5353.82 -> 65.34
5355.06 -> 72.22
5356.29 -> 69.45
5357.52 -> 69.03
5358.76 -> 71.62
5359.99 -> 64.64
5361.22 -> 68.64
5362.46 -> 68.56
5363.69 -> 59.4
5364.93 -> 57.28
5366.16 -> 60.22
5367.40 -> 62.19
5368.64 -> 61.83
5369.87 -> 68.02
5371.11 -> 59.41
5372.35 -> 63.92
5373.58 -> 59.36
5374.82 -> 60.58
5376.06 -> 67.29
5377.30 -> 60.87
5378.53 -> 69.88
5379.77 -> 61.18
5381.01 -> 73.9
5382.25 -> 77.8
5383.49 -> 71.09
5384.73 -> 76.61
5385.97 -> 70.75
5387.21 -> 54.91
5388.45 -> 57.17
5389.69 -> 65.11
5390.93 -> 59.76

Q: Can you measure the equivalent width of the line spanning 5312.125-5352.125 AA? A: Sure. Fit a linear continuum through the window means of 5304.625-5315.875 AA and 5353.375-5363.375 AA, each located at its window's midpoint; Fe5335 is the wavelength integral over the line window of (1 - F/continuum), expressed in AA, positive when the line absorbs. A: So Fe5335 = 2.0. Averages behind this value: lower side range 68.1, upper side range 68.5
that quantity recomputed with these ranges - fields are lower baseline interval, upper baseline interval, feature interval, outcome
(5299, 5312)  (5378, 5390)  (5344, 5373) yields 2.1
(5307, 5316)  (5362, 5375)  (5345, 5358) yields 0.5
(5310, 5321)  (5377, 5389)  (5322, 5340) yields 0.2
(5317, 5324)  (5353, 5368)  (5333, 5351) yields 1.4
